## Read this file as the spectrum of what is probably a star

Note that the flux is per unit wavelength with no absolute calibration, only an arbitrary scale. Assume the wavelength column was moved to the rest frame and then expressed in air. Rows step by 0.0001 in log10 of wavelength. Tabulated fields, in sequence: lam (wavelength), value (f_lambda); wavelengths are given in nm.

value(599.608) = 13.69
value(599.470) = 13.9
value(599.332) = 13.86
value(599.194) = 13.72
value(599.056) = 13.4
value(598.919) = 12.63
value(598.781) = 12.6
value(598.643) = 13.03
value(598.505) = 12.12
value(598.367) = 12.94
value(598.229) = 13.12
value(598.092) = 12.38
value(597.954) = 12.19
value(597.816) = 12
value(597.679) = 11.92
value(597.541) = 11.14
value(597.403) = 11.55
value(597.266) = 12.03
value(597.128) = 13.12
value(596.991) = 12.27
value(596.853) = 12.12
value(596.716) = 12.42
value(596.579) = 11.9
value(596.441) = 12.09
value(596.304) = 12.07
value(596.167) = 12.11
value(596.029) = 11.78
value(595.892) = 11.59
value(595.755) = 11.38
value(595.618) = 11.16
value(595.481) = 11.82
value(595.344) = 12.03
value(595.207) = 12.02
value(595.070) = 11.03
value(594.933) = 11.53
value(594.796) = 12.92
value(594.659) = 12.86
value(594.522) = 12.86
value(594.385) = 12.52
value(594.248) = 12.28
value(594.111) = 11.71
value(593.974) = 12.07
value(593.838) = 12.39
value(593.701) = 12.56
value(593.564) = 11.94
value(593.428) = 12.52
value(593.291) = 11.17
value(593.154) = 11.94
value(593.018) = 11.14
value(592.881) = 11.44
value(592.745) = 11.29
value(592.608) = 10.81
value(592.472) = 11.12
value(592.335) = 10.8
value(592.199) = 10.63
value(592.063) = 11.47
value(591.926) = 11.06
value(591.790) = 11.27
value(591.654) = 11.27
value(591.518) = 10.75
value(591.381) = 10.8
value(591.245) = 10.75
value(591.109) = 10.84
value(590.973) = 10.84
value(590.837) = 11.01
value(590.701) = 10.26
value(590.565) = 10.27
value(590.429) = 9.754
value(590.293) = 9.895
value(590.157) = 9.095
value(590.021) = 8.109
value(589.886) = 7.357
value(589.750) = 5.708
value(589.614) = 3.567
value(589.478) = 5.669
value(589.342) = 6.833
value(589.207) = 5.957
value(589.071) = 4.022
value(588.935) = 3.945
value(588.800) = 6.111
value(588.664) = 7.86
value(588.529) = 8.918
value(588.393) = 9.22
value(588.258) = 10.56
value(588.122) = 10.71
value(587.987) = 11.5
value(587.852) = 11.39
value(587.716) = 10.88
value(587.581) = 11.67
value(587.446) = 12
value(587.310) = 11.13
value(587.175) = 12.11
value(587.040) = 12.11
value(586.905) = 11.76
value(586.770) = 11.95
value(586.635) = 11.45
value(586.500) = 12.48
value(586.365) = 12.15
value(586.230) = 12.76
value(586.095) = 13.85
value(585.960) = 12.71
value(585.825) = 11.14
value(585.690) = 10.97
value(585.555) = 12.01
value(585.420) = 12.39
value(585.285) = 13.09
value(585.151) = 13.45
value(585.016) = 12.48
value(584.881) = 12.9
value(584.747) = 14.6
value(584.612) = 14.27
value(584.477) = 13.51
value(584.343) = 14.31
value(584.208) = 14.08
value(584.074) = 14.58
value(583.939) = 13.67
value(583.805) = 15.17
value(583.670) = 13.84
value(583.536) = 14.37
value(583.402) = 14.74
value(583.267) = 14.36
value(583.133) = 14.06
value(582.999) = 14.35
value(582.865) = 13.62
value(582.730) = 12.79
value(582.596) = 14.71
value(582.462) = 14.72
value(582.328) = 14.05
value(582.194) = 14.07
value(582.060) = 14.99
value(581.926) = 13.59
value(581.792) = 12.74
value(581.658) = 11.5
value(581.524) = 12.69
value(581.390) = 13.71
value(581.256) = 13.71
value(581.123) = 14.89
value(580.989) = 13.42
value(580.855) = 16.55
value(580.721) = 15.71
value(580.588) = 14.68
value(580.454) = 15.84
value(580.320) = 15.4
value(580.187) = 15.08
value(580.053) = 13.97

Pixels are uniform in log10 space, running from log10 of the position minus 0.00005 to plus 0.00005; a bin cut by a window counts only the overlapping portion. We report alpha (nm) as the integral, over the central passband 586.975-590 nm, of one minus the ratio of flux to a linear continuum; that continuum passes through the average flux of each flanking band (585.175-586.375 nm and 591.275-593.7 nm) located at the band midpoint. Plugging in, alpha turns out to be 0.86 nm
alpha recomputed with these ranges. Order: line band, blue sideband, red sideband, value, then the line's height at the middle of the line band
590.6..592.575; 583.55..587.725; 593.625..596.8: 0.23 nm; 12.3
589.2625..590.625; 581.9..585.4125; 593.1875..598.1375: 0.56 nm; 13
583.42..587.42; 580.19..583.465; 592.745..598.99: 0.21 nm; 13.7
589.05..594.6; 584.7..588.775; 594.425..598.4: 0.77 nm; 11.9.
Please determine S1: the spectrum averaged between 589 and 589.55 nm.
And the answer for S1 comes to 5.59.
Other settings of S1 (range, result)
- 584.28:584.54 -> 13.9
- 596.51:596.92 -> 12.2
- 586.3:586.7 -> 12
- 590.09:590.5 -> 9.58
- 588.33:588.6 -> 9.05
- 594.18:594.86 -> 12.7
